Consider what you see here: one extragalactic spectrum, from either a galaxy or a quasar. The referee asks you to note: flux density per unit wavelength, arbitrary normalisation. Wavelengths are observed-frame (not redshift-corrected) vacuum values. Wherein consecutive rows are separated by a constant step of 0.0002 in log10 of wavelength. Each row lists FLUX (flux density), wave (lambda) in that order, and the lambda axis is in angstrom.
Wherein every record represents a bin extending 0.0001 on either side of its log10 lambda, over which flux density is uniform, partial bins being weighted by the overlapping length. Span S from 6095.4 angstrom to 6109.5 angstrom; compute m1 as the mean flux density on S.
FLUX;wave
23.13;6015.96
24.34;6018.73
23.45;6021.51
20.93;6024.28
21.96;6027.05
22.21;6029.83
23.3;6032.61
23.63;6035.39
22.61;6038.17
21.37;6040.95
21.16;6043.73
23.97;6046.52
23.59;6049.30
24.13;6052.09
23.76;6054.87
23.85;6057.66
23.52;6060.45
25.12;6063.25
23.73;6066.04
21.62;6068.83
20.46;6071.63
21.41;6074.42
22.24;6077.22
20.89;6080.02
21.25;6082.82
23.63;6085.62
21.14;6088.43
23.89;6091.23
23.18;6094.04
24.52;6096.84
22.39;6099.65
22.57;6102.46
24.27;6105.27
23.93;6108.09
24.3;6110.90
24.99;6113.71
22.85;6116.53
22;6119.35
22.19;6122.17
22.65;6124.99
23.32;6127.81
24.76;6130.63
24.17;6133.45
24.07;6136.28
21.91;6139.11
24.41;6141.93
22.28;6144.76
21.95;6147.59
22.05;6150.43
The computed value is 23.5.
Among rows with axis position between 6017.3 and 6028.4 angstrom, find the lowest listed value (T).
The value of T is 20.93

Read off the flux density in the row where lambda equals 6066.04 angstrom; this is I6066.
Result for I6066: 23.73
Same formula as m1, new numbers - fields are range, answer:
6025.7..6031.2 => 22.1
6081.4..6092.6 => 22.5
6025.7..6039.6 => 22.7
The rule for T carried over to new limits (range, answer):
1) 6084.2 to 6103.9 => 21.14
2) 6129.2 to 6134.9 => 24.17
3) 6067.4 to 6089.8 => 20.46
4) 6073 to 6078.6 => 21.41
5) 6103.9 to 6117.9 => 22.85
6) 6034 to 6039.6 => 22.61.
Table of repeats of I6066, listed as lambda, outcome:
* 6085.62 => 23.63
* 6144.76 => 22.28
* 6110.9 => 24.3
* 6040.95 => 21.37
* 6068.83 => 21.62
